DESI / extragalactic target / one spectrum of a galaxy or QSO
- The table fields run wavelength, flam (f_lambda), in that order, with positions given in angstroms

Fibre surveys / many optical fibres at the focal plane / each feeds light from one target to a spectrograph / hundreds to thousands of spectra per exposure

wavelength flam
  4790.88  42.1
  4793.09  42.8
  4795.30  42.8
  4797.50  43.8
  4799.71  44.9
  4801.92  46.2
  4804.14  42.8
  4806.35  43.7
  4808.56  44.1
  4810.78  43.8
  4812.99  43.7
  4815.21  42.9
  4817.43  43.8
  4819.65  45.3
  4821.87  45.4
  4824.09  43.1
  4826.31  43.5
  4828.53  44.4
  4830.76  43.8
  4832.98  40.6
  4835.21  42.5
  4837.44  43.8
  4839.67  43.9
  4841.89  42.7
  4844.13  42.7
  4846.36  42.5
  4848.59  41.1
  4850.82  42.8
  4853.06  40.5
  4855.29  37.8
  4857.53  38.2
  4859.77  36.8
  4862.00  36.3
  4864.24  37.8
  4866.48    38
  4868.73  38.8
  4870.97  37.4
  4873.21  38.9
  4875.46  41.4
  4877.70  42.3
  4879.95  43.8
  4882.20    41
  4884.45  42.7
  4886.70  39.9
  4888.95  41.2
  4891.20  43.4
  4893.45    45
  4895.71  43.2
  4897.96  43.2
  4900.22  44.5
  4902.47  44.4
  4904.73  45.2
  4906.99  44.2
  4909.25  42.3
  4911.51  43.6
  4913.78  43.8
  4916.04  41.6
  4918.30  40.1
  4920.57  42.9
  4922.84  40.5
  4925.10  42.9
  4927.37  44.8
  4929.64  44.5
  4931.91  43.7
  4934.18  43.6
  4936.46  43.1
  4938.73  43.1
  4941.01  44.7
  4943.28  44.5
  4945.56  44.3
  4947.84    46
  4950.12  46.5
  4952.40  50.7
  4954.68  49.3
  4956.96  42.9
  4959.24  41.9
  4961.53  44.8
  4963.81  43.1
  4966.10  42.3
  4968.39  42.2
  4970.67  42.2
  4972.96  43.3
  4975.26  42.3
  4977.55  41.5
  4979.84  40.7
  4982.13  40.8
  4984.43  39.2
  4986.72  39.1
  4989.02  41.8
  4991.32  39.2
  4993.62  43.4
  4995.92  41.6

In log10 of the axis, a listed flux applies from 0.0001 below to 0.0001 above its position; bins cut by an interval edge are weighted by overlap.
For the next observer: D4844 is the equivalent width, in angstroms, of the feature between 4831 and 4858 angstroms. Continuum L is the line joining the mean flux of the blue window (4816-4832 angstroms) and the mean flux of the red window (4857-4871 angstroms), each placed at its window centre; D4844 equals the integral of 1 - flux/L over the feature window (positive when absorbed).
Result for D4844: -0.63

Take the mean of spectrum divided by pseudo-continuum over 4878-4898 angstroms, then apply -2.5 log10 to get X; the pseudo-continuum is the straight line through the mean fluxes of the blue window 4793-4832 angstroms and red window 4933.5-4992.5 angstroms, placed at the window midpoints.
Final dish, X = 0.03 mag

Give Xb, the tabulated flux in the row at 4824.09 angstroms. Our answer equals 43.1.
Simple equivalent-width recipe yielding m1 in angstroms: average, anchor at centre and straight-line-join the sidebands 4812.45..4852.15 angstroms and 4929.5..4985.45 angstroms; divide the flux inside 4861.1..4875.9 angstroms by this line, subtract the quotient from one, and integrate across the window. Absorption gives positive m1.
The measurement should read 1.7 angstroms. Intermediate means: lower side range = 43.2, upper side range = 43.6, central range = 38.2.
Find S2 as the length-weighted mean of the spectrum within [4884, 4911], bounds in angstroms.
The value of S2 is 43.3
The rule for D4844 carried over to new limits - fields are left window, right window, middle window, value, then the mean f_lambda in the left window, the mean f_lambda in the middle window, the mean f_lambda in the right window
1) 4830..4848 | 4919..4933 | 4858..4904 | 2.1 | 42.7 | 41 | 43.1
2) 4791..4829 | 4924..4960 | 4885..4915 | 0.8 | 43.9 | 43.4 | 44.8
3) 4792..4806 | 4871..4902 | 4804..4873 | 2.3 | 43.9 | 41.7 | 42.2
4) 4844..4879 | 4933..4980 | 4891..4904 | -0.9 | 39.5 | 44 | 44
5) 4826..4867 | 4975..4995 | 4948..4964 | -1.9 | 41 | 45.8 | 40.8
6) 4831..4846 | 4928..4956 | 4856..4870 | 1.8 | 42.7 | 37.6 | 45.3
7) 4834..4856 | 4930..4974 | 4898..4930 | 0.2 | 42.1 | 43.2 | 44.3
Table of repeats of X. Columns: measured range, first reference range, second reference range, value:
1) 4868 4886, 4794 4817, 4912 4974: 0.08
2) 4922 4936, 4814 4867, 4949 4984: -0.01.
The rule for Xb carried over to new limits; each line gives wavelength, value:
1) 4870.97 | 37.4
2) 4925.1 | 42.9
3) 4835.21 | 42.5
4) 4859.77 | 36.8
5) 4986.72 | 39.1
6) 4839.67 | 43.9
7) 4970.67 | 42.2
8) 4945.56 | 44.3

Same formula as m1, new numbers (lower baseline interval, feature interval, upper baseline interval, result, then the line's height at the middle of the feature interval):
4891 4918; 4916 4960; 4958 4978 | -1.09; 43.1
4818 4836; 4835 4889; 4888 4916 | 3.79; 43.6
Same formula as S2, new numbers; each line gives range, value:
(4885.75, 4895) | 42.5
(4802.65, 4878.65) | 41.7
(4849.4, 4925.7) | 41.4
